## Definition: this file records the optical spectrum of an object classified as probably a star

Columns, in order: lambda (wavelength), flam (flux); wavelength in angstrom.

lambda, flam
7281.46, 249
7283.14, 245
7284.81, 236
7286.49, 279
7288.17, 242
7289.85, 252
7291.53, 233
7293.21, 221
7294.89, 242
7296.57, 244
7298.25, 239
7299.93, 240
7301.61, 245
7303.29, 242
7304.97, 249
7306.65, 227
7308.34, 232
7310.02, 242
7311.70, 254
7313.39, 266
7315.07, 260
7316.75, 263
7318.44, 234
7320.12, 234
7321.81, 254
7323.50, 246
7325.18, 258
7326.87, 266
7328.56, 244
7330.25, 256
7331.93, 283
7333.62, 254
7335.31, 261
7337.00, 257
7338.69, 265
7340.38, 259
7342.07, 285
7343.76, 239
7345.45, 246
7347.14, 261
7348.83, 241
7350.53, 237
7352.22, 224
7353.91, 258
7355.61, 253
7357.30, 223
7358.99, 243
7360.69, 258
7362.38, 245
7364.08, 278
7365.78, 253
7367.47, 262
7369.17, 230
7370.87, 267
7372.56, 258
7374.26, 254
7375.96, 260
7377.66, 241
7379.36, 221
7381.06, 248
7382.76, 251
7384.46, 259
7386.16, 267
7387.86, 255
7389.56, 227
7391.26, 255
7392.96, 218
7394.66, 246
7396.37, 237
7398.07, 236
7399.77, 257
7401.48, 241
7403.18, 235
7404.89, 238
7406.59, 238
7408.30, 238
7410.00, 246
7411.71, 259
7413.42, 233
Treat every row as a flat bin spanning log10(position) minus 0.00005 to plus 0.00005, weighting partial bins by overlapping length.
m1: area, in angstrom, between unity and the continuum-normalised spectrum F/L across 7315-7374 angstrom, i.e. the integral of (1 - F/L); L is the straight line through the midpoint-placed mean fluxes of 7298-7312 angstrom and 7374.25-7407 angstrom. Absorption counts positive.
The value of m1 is -2.6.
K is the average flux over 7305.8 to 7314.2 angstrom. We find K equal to 244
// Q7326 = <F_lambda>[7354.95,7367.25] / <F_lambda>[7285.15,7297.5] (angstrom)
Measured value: 1.03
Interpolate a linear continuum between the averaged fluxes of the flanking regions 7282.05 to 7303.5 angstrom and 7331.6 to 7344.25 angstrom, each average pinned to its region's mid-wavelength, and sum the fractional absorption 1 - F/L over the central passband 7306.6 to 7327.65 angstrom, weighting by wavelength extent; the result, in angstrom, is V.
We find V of 0.3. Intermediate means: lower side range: 243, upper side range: 263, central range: 250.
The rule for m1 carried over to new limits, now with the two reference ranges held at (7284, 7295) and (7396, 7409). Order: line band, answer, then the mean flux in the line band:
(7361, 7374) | -0.80 angstrom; 256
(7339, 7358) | -0.53 angstrom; 249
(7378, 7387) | -0.30 angstrom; 249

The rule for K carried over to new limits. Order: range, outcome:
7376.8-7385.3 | 244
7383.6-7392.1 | 253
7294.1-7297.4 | 243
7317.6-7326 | 245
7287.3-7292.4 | 242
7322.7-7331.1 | 254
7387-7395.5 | 240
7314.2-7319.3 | 253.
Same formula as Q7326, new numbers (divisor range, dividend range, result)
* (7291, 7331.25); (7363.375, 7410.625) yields 1.00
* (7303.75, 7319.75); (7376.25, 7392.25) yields 1.00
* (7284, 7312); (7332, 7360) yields 1.04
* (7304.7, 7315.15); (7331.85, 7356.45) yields 1.03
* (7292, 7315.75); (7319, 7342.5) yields 1.06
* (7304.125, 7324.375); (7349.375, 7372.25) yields 1.01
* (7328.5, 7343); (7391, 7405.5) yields 0.91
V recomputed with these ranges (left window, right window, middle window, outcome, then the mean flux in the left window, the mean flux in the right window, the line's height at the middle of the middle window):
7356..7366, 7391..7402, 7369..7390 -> -0.4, 250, 241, 245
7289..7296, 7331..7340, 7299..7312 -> 0.2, 237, 264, 245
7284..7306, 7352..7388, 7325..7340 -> -0.8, 243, 251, 247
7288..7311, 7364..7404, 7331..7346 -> -1.1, 239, 248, 243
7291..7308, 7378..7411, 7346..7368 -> -0.7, 238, 243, 241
